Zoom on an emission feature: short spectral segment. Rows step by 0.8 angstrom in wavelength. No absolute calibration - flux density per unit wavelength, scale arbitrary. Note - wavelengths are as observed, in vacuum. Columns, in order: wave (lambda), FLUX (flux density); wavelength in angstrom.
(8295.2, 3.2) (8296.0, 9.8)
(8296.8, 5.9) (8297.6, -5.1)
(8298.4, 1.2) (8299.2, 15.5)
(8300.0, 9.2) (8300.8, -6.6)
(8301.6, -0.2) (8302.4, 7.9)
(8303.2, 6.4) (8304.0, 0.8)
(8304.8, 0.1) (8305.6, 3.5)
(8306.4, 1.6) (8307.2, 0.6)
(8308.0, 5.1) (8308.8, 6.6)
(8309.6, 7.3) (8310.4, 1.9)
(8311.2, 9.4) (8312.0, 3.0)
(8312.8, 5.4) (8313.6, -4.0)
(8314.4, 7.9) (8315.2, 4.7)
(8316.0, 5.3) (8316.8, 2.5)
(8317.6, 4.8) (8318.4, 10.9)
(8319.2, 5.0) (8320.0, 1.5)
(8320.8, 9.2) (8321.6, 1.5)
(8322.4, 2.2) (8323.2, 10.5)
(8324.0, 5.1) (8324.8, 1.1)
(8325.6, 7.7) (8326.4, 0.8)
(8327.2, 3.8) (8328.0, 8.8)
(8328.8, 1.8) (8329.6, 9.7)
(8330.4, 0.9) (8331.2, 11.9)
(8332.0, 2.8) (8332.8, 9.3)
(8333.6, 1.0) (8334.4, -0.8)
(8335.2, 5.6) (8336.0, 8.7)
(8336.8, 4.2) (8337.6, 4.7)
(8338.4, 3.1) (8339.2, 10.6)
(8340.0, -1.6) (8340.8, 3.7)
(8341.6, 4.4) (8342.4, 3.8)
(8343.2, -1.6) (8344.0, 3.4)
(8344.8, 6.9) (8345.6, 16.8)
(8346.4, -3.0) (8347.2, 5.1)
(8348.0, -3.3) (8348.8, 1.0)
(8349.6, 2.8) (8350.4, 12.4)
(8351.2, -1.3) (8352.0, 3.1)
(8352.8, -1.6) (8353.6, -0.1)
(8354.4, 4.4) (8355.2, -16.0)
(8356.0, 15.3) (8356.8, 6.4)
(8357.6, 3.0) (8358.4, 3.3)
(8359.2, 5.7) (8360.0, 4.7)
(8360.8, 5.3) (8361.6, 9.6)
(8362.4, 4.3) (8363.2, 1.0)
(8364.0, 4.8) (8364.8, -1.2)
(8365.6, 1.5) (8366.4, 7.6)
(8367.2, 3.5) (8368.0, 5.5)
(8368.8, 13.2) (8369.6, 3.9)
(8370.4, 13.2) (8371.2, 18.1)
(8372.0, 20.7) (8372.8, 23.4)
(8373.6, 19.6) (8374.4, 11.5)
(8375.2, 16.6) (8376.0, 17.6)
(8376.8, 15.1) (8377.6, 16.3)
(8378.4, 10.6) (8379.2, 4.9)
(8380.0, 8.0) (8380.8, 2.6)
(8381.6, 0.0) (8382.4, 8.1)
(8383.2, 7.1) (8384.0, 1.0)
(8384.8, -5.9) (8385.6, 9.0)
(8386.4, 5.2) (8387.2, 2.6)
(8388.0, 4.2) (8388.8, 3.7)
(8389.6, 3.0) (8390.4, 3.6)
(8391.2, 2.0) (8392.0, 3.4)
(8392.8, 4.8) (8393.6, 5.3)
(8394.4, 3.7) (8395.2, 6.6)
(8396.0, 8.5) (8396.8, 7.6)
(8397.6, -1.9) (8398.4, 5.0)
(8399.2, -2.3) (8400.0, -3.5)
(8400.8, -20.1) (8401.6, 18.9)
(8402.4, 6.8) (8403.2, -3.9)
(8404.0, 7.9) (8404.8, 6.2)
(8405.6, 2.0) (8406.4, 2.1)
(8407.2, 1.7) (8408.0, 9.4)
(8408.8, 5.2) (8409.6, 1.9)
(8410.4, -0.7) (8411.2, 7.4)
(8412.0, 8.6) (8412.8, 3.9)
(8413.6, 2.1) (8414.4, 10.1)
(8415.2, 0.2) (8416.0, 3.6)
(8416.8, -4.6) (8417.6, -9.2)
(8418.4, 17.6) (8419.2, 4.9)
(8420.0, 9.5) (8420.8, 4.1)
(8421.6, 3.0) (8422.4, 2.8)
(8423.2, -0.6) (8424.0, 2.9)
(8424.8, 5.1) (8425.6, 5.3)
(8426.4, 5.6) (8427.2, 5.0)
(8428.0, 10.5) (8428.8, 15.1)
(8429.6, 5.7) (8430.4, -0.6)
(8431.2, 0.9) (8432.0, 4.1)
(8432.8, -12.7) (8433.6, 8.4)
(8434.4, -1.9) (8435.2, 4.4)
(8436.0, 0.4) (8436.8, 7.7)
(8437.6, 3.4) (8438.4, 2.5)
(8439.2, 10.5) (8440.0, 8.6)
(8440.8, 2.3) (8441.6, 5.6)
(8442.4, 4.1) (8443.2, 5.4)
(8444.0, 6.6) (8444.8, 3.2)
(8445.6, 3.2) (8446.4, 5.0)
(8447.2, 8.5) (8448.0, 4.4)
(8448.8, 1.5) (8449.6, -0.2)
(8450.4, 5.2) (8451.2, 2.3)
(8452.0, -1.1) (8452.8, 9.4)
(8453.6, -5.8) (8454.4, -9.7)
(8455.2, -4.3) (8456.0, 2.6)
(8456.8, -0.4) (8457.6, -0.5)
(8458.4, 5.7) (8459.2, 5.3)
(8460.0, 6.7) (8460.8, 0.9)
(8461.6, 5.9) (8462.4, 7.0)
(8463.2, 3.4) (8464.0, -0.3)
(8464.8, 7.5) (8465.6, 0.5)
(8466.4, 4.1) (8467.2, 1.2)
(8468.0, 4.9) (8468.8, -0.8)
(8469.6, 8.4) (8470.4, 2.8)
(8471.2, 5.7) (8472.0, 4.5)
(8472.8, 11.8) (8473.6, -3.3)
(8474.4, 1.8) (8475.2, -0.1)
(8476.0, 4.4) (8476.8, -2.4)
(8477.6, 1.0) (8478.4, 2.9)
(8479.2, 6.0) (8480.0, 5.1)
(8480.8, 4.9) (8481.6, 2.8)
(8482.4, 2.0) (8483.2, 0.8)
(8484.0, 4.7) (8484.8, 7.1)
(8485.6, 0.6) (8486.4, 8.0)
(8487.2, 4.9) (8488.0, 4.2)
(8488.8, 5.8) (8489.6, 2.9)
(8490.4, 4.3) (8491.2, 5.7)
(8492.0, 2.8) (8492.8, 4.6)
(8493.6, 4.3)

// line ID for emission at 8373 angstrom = H-gamma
